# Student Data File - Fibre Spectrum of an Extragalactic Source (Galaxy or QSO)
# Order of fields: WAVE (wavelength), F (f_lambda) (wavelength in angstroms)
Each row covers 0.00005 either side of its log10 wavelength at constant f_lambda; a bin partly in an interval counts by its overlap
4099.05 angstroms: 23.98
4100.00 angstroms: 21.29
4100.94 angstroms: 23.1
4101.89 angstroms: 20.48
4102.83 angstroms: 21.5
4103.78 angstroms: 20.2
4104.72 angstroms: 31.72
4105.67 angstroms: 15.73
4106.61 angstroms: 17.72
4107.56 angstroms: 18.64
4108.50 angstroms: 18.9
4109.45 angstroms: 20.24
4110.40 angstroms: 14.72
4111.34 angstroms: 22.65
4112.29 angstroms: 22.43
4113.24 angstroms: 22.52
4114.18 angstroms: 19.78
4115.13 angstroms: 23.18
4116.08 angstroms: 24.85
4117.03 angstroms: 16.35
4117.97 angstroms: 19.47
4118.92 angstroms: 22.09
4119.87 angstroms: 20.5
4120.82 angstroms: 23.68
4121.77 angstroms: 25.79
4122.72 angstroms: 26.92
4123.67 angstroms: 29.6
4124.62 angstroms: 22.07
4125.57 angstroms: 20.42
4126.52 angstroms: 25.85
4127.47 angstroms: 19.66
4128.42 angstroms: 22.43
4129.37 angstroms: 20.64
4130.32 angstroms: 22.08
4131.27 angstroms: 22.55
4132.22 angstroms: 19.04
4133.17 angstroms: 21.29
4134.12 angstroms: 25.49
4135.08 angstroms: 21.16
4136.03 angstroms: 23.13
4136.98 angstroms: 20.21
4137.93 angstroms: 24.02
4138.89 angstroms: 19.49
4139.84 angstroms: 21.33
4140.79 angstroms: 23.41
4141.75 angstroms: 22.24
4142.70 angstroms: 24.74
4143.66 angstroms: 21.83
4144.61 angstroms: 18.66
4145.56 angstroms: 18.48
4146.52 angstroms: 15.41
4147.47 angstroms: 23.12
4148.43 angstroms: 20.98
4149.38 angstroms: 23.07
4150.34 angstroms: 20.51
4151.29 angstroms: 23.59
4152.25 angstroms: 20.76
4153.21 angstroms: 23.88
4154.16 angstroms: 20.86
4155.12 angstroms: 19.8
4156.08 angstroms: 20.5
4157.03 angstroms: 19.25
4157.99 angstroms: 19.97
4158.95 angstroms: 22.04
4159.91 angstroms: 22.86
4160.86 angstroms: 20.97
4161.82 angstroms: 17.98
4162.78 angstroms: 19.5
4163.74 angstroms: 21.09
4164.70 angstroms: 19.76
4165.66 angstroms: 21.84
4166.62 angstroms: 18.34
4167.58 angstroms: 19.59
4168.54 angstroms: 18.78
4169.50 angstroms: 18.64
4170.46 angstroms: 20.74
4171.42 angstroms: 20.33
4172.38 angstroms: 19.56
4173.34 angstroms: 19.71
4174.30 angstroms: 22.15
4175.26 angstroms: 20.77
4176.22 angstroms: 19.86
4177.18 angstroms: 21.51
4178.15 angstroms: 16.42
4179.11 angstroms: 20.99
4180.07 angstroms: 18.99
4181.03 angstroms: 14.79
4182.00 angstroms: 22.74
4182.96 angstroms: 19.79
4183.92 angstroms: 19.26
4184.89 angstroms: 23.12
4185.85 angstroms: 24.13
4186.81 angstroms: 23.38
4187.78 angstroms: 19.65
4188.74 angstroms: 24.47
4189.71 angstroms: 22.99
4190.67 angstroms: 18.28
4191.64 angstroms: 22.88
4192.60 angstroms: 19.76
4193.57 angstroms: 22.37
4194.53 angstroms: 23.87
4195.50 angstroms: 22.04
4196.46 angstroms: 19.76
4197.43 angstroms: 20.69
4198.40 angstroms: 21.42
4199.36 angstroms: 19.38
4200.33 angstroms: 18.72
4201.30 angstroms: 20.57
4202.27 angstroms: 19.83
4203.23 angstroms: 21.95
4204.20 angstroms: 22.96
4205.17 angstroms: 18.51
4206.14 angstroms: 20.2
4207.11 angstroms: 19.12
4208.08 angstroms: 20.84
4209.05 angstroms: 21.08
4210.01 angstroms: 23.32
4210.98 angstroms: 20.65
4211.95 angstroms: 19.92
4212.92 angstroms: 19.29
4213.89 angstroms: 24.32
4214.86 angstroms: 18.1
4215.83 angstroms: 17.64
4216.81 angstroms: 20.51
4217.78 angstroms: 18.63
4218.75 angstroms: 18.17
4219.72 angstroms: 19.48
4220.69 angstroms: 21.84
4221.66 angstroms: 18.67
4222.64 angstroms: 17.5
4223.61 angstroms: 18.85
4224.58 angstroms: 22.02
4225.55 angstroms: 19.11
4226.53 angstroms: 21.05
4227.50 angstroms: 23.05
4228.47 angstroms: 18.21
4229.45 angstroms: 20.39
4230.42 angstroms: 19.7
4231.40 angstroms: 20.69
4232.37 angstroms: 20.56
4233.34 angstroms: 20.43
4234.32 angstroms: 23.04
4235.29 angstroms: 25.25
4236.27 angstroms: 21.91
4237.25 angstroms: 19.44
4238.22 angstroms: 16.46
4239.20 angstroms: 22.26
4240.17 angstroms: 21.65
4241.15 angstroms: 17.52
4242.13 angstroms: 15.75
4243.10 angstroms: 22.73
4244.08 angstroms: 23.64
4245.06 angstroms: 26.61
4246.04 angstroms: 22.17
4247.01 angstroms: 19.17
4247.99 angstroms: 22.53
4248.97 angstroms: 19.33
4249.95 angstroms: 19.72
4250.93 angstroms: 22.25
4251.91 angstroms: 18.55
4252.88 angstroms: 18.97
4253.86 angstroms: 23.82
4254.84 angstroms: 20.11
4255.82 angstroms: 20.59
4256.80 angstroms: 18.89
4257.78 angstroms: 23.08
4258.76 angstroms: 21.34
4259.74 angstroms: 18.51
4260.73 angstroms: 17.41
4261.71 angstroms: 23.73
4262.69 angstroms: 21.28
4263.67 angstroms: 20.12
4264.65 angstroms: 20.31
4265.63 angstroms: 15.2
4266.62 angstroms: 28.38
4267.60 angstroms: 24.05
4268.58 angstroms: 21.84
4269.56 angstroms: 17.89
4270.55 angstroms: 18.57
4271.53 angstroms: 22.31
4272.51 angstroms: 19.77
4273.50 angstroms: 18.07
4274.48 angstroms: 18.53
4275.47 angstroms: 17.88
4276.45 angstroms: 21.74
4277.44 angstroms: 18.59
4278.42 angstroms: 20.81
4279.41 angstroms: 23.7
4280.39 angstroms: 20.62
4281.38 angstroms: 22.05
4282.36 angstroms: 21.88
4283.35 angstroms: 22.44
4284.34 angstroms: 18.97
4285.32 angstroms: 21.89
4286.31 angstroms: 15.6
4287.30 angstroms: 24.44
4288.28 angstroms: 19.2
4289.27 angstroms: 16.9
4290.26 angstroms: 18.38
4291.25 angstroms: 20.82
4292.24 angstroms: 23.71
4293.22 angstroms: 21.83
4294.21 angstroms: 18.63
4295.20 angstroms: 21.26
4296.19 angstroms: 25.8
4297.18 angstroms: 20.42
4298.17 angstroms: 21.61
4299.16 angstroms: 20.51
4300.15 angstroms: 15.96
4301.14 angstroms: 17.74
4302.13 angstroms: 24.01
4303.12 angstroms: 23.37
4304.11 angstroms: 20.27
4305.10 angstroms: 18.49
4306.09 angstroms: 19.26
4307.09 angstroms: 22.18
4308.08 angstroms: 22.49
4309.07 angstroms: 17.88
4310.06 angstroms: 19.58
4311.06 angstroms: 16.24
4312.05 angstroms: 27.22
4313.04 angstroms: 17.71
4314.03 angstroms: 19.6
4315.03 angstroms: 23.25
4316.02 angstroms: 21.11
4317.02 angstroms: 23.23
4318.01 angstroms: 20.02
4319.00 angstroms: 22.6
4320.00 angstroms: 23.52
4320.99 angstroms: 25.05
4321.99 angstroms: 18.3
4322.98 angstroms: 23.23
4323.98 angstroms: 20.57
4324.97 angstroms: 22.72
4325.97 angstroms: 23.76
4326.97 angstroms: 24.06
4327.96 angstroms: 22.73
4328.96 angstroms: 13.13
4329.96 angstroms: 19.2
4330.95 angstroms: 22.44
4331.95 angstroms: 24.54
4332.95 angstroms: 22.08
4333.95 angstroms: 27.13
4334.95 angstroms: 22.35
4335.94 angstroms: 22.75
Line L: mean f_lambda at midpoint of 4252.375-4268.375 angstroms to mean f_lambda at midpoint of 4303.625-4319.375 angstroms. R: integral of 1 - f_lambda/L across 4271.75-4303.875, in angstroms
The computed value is 0.4 angstroms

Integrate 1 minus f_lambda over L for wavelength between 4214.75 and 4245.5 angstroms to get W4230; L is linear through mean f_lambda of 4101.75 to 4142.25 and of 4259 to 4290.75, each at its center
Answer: 0.6 angstroms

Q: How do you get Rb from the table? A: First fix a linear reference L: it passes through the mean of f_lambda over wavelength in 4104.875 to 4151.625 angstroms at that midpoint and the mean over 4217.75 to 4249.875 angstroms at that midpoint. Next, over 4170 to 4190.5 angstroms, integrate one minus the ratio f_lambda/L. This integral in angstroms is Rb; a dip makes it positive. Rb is 0.4 angstroms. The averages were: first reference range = 21.5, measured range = 20.7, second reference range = 20.6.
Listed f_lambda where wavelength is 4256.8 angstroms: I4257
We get 18.89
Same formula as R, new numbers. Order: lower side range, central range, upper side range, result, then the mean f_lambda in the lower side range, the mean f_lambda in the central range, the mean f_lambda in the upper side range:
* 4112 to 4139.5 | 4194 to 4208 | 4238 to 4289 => 0.5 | 22.3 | 20.7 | 20.6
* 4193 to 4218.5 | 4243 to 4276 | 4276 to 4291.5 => -0.4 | 20.6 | 20.8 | 20.5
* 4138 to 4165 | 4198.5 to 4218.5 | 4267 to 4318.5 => 0.5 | 21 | 20.3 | 20.6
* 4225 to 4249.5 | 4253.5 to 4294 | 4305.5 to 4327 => 1.1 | 20.9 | 20.6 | 21.5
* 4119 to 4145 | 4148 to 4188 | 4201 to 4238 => 2.1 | 22.5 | 20.5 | 20.4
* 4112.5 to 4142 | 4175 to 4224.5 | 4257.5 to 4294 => 2.2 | 22.3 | 20.5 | 20.6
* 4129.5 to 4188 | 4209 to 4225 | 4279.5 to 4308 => 0.6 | 20.8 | 20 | 20.7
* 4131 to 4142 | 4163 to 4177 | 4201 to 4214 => 0.8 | 21.9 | 20.1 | 20.8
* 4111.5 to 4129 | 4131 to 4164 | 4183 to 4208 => 1.3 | 22.6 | 21.2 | 21.1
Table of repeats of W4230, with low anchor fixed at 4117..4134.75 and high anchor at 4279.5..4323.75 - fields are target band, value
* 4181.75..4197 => 0.1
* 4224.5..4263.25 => 1.2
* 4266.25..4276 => 0.3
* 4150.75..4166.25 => 0.9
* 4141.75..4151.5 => 0.6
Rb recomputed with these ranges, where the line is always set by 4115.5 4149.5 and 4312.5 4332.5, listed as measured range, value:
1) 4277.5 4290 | 0.6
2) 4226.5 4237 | 0.2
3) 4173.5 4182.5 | 0.9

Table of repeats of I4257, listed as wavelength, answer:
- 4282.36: 21.88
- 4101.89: 20.48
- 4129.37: 20.64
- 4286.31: 15.6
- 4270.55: 18.57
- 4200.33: 18.72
